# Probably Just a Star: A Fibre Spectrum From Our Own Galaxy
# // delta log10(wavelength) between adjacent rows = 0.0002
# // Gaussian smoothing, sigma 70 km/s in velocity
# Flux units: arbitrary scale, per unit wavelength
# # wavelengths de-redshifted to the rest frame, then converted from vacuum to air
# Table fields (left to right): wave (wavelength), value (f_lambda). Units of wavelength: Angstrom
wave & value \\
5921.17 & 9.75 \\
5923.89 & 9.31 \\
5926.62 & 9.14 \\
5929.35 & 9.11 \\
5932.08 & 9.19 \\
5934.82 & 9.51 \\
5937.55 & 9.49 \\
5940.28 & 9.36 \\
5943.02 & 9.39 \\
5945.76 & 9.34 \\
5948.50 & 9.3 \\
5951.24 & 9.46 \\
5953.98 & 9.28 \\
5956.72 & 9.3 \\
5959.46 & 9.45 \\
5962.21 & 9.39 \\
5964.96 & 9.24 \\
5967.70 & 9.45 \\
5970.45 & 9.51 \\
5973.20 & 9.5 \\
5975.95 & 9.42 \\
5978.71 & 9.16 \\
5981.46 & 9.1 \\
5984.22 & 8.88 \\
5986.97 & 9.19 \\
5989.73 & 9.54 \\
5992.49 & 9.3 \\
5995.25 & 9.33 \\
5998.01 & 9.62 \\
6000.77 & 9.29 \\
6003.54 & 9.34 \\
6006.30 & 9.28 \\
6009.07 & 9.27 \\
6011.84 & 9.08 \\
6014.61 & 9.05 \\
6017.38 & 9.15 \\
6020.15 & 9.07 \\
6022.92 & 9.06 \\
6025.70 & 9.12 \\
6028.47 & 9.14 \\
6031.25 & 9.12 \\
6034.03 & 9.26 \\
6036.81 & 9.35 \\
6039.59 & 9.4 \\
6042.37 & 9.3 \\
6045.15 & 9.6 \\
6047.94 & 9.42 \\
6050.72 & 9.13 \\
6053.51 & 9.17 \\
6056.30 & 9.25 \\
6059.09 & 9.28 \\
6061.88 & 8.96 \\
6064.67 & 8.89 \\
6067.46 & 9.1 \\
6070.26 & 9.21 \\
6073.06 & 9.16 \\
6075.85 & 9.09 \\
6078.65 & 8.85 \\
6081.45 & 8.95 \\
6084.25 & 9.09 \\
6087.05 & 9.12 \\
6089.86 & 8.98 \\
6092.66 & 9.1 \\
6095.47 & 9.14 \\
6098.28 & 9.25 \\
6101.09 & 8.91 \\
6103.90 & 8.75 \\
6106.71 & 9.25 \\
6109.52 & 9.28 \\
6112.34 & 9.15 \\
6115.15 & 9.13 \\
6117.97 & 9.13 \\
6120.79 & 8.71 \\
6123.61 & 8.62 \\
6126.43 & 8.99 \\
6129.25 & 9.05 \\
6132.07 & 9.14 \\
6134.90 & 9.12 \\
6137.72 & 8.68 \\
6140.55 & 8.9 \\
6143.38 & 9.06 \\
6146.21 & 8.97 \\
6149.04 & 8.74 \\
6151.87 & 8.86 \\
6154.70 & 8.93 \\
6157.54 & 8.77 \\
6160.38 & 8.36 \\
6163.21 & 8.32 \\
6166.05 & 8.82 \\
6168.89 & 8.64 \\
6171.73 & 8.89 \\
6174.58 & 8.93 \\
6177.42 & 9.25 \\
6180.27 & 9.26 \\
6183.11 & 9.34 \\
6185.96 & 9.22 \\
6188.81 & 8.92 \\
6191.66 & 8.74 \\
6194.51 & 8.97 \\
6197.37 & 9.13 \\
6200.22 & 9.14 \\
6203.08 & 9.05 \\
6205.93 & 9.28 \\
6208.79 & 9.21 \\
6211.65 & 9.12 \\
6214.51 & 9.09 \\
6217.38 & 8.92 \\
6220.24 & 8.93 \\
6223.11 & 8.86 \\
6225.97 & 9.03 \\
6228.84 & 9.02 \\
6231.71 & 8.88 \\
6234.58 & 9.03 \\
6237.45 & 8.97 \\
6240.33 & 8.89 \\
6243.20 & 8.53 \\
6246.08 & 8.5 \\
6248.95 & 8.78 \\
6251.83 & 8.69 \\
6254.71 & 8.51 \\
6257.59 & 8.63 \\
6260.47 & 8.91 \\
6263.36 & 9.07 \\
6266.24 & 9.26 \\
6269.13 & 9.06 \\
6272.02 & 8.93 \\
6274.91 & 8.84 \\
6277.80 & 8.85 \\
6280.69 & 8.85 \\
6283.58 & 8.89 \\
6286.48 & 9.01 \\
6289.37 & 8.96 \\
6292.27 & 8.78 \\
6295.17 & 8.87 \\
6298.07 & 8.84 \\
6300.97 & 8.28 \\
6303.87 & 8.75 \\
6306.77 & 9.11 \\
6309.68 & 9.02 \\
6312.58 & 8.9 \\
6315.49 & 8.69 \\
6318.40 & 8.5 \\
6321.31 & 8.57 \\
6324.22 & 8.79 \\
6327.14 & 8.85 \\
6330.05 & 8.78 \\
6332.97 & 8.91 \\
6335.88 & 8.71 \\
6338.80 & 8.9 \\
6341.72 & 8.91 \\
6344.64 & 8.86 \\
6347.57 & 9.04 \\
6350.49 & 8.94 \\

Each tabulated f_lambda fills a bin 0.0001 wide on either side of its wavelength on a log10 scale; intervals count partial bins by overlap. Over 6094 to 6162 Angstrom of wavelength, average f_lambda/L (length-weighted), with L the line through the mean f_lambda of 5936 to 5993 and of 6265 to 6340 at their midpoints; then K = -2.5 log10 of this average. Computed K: 0.018 mag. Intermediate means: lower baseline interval 9.34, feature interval 8.95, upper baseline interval 8.84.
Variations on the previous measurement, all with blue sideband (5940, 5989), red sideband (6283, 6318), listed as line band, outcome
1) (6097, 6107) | 0.012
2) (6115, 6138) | 0.015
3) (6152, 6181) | 0.026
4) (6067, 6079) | 0.007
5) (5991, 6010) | -0.010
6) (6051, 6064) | 0.005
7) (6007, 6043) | 0.006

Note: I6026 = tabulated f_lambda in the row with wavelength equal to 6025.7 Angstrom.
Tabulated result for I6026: 9.12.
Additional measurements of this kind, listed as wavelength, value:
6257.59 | 8.63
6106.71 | 9.25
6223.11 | 8.86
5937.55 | 9.49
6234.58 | 9.03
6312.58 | 8.9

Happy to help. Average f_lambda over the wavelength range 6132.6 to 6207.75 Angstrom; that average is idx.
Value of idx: 8.94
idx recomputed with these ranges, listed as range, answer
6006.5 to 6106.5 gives 9.14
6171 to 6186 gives 9.15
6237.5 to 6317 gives 8.83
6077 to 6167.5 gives 8.94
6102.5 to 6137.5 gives 9.02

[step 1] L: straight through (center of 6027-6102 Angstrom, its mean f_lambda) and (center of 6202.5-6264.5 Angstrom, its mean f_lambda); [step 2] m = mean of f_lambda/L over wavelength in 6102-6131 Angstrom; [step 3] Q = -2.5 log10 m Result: 0.009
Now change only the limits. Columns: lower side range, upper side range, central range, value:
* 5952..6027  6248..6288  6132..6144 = 0.01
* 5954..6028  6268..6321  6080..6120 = 0.00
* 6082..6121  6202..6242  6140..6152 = 0.02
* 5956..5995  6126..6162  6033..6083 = -0.01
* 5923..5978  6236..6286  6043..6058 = -0.01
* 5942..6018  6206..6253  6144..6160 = 0.02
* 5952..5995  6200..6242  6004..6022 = 0.01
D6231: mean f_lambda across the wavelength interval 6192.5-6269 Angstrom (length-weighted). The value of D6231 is 8.94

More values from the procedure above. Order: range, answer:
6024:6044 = 9.24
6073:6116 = 9.07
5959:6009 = 9.33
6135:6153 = 8.89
